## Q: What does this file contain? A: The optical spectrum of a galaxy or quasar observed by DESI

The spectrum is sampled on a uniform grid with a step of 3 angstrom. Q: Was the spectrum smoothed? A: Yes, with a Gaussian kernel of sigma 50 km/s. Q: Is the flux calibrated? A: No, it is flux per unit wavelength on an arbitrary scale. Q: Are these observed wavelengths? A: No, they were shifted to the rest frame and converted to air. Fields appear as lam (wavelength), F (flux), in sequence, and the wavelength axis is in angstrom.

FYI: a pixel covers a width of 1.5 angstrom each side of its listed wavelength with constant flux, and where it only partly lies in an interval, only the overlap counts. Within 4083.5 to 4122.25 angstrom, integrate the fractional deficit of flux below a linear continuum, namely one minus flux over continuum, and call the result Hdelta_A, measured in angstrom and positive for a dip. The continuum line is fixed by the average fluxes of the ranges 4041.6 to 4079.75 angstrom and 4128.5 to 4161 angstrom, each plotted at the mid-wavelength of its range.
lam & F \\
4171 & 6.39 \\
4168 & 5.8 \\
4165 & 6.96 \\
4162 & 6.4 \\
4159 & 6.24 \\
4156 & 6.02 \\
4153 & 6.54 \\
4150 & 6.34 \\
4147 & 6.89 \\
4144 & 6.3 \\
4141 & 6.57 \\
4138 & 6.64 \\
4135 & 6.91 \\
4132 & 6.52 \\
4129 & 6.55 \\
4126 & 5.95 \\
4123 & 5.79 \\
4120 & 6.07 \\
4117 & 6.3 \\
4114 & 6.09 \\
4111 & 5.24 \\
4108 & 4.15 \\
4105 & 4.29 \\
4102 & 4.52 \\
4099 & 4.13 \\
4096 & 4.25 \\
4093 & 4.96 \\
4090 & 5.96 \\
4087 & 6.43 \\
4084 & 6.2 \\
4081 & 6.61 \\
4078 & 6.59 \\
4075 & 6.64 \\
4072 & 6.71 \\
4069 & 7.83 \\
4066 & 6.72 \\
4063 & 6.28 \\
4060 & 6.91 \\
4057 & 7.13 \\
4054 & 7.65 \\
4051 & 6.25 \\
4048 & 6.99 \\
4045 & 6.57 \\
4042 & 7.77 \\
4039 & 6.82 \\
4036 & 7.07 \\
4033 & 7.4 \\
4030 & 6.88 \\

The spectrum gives 8.3 angstrom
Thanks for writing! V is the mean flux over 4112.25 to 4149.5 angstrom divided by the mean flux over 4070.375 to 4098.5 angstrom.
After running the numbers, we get 1.1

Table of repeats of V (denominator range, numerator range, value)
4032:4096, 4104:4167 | 0.92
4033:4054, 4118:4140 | 0.91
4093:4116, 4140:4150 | 1.39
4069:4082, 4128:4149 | 0.98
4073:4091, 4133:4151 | 1.03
